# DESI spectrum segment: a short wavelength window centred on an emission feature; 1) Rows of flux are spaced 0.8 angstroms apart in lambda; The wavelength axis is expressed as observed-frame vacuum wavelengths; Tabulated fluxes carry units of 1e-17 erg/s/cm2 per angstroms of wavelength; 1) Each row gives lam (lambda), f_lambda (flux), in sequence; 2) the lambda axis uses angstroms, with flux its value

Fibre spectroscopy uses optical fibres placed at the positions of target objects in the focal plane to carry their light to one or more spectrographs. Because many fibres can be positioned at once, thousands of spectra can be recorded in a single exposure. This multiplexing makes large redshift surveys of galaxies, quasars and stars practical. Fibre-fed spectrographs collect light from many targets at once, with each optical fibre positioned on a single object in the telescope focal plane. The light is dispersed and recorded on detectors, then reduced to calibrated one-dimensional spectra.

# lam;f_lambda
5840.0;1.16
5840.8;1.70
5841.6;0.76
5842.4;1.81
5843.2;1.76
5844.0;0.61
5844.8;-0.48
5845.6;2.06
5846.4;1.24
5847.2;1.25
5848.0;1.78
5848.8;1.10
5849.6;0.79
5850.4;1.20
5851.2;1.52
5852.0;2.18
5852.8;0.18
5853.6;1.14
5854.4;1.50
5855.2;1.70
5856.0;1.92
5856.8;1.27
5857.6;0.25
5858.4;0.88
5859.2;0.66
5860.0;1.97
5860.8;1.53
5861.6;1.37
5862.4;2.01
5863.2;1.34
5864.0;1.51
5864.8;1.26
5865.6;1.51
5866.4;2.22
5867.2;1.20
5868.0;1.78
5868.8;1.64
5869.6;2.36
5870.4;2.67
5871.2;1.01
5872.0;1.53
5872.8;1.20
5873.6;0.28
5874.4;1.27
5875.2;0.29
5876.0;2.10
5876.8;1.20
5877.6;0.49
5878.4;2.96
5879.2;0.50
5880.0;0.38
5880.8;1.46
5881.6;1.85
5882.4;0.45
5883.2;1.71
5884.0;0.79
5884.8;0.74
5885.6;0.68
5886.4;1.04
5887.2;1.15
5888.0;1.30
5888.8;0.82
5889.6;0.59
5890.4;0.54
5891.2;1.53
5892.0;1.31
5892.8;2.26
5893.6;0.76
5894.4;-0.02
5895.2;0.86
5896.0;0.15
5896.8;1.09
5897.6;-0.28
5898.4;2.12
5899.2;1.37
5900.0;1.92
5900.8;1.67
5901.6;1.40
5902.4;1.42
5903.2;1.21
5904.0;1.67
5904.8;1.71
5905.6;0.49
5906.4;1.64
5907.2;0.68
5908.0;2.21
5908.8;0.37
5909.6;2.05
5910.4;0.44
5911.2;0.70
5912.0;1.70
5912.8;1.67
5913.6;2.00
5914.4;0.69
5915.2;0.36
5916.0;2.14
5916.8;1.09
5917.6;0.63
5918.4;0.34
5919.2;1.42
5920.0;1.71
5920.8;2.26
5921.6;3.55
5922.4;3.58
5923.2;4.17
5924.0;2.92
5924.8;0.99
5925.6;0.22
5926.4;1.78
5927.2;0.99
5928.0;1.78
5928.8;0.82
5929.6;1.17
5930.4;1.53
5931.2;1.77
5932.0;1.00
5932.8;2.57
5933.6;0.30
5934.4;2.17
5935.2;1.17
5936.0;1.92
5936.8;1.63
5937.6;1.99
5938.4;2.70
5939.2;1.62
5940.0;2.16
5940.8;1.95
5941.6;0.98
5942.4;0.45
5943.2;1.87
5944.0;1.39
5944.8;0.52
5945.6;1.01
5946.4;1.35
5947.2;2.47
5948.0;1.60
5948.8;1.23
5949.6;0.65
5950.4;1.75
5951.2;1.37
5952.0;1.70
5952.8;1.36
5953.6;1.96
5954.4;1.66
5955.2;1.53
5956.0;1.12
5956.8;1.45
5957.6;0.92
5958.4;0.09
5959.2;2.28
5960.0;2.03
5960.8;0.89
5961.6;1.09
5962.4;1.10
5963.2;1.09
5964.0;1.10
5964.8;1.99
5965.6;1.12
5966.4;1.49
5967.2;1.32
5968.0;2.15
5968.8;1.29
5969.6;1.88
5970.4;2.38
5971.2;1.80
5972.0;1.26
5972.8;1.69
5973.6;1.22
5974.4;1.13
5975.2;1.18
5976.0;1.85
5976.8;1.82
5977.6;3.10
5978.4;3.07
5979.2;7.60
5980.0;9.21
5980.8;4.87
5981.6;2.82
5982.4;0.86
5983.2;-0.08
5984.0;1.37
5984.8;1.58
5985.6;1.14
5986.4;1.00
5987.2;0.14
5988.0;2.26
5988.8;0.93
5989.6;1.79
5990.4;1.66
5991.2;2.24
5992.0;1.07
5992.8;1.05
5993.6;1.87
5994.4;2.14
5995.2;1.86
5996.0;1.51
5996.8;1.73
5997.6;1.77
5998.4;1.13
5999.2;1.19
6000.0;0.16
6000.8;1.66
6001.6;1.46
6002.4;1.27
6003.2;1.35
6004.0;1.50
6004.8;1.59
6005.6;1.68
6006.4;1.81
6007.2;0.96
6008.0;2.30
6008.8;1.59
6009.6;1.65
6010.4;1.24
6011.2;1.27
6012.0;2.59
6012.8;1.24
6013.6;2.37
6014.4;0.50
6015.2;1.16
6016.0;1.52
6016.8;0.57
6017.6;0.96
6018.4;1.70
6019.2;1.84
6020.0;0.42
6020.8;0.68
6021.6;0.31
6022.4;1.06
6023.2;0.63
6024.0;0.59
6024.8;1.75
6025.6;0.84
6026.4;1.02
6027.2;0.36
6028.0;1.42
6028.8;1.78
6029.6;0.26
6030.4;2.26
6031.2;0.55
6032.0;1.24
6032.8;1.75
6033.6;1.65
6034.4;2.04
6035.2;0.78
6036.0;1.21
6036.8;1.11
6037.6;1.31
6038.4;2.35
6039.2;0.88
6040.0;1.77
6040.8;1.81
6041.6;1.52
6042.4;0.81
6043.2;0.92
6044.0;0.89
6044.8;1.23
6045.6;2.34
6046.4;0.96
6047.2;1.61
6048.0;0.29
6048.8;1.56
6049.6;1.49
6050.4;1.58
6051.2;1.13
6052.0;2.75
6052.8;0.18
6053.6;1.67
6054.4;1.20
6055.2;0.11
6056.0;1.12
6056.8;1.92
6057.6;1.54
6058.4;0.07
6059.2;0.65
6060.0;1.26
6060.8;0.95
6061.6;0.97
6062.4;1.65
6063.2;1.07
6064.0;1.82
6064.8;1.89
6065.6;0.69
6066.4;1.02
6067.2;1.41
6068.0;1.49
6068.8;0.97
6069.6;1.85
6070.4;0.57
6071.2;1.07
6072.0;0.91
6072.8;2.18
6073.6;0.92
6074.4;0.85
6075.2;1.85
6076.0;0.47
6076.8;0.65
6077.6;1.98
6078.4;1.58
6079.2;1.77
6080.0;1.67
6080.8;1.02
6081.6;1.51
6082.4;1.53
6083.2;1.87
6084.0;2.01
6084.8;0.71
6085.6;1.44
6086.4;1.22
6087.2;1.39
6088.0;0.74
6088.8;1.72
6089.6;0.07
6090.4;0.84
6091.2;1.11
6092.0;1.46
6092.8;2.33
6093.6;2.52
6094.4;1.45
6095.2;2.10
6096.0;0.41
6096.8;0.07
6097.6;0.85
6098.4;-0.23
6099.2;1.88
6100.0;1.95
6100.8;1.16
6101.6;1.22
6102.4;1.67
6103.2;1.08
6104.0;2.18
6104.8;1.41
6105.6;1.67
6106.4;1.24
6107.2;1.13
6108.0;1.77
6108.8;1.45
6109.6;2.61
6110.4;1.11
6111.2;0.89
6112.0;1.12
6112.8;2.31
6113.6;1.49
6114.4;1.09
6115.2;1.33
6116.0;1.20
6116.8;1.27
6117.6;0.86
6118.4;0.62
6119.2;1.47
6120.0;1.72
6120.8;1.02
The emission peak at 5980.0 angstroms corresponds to [O III]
